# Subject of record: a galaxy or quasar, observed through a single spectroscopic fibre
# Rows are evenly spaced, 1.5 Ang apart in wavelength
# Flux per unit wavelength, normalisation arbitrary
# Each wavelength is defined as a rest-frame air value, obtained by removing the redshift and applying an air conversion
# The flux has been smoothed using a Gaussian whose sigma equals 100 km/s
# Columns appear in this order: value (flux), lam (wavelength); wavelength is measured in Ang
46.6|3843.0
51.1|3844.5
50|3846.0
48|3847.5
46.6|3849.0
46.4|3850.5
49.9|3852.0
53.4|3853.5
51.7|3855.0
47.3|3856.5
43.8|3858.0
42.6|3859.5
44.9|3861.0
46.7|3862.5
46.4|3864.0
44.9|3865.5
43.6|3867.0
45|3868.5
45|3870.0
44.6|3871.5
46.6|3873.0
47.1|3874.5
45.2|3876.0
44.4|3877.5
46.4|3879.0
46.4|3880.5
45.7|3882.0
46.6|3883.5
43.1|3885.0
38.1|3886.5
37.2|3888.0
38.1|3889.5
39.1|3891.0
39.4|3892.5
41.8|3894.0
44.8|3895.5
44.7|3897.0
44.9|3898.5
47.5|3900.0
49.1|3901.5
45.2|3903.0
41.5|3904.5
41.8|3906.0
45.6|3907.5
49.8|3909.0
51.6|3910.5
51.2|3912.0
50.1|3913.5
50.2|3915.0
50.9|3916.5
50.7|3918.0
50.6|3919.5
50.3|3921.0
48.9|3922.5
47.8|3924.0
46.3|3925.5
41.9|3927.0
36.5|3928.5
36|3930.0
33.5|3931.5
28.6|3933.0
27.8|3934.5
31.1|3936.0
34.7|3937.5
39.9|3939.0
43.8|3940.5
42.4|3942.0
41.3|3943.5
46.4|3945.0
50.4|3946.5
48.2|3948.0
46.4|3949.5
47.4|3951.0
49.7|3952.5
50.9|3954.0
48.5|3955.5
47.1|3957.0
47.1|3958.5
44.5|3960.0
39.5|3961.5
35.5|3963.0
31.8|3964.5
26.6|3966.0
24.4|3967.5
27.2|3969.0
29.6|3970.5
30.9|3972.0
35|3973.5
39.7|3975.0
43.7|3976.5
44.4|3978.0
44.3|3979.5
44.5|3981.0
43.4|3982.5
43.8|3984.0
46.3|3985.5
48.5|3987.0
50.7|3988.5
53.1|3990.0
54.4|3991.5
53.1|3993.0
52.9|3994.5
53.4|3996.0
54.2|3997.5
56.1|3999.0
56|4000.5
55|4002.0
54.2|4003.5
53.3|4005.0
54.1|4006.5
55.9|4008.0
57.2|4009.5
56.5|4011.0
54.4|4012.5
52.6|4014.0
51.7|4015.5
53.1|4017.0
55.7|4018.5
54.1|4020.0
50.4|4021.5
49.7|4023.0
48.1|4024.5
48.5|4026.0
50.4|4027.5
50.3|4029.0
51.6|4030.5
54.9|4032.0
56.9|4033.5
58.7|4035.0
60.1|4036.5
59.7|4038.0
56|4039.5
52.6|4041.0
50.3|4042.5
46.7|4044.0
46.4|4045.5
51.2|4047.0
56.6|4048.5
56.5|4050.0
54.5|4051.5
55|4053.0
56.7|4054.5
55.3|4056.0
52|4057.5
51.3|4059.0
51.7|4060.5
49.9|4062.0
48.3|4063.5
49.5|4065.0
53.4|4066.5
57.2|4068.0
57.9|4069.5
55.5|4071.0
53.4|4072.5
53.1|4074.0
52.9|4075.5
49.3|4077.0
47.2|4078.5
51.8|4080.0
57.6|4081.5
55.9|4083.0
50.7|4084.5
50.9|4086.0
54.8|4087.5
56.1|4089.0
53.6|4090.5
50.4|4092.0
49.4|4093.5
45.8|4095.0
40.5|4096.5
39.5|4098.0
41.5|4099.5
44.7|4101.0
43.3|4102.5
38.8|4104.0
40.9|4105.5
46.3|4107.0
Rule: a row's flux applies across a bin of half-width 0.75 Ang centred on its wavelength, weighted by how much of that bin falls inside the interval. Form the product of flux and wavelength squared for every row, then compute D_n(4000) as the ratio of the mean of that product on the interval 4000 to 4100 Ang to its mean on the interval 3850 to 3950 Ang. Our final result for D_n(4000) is 1.3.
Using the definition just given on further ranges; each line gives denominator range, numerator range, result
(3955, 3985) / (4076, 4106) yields 1.33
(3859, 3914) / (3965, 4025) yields 1.13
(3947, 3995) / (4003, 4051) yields 1.28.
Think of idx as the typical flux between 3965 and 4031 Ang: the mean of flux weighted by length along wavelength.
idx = 47.9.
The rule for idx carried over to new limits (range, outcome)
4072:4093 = 52.6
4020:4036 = 52.2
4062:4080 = 52.4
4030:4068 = 53.5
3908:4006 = 44.5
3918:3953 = 42.3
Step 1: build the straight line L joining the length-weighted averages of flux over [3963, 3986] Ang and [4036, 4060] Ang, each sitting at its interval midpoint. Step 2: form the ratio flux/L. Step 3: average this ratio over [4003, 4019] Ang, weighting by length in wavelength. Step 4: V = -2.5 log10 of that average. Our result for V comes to -0.20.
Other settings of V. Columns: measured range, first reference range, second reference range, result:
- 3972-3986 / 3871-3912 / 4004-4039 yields 0.20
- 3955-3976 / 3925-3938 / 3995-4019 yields 0.20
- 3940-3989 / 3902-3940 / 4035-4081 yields 0.11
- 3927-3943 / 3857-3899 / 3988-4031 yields 0.32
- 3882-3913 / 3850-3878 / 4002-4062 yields 0.09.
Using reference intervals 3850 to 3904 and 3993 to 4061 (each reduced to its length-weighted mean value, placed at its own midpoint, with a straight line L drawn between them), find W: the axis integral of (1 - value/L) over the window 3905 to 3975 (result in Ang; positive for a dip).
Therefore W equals 9.4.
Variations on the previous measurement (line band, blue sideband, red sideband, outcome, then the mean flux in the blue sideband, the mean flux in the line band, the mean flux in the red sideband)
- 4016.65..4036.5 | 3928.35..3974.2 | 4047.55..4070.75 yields -1.42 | 38.8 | 52.8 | 53.7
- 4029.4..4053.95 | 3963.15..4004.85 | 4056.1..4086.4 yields -2.19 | 44.3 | 54.2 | 52.6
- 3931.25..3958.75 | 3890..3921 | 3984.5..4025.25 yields 3.78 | 46.5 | 42.5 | 53.1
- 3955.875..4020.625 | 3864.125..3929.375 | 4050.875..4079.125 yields 3.69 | 45.3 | 46.7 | 52.9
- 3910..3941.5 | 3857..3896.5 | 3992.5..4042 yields 2.89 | 43.8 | 42.9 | 54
